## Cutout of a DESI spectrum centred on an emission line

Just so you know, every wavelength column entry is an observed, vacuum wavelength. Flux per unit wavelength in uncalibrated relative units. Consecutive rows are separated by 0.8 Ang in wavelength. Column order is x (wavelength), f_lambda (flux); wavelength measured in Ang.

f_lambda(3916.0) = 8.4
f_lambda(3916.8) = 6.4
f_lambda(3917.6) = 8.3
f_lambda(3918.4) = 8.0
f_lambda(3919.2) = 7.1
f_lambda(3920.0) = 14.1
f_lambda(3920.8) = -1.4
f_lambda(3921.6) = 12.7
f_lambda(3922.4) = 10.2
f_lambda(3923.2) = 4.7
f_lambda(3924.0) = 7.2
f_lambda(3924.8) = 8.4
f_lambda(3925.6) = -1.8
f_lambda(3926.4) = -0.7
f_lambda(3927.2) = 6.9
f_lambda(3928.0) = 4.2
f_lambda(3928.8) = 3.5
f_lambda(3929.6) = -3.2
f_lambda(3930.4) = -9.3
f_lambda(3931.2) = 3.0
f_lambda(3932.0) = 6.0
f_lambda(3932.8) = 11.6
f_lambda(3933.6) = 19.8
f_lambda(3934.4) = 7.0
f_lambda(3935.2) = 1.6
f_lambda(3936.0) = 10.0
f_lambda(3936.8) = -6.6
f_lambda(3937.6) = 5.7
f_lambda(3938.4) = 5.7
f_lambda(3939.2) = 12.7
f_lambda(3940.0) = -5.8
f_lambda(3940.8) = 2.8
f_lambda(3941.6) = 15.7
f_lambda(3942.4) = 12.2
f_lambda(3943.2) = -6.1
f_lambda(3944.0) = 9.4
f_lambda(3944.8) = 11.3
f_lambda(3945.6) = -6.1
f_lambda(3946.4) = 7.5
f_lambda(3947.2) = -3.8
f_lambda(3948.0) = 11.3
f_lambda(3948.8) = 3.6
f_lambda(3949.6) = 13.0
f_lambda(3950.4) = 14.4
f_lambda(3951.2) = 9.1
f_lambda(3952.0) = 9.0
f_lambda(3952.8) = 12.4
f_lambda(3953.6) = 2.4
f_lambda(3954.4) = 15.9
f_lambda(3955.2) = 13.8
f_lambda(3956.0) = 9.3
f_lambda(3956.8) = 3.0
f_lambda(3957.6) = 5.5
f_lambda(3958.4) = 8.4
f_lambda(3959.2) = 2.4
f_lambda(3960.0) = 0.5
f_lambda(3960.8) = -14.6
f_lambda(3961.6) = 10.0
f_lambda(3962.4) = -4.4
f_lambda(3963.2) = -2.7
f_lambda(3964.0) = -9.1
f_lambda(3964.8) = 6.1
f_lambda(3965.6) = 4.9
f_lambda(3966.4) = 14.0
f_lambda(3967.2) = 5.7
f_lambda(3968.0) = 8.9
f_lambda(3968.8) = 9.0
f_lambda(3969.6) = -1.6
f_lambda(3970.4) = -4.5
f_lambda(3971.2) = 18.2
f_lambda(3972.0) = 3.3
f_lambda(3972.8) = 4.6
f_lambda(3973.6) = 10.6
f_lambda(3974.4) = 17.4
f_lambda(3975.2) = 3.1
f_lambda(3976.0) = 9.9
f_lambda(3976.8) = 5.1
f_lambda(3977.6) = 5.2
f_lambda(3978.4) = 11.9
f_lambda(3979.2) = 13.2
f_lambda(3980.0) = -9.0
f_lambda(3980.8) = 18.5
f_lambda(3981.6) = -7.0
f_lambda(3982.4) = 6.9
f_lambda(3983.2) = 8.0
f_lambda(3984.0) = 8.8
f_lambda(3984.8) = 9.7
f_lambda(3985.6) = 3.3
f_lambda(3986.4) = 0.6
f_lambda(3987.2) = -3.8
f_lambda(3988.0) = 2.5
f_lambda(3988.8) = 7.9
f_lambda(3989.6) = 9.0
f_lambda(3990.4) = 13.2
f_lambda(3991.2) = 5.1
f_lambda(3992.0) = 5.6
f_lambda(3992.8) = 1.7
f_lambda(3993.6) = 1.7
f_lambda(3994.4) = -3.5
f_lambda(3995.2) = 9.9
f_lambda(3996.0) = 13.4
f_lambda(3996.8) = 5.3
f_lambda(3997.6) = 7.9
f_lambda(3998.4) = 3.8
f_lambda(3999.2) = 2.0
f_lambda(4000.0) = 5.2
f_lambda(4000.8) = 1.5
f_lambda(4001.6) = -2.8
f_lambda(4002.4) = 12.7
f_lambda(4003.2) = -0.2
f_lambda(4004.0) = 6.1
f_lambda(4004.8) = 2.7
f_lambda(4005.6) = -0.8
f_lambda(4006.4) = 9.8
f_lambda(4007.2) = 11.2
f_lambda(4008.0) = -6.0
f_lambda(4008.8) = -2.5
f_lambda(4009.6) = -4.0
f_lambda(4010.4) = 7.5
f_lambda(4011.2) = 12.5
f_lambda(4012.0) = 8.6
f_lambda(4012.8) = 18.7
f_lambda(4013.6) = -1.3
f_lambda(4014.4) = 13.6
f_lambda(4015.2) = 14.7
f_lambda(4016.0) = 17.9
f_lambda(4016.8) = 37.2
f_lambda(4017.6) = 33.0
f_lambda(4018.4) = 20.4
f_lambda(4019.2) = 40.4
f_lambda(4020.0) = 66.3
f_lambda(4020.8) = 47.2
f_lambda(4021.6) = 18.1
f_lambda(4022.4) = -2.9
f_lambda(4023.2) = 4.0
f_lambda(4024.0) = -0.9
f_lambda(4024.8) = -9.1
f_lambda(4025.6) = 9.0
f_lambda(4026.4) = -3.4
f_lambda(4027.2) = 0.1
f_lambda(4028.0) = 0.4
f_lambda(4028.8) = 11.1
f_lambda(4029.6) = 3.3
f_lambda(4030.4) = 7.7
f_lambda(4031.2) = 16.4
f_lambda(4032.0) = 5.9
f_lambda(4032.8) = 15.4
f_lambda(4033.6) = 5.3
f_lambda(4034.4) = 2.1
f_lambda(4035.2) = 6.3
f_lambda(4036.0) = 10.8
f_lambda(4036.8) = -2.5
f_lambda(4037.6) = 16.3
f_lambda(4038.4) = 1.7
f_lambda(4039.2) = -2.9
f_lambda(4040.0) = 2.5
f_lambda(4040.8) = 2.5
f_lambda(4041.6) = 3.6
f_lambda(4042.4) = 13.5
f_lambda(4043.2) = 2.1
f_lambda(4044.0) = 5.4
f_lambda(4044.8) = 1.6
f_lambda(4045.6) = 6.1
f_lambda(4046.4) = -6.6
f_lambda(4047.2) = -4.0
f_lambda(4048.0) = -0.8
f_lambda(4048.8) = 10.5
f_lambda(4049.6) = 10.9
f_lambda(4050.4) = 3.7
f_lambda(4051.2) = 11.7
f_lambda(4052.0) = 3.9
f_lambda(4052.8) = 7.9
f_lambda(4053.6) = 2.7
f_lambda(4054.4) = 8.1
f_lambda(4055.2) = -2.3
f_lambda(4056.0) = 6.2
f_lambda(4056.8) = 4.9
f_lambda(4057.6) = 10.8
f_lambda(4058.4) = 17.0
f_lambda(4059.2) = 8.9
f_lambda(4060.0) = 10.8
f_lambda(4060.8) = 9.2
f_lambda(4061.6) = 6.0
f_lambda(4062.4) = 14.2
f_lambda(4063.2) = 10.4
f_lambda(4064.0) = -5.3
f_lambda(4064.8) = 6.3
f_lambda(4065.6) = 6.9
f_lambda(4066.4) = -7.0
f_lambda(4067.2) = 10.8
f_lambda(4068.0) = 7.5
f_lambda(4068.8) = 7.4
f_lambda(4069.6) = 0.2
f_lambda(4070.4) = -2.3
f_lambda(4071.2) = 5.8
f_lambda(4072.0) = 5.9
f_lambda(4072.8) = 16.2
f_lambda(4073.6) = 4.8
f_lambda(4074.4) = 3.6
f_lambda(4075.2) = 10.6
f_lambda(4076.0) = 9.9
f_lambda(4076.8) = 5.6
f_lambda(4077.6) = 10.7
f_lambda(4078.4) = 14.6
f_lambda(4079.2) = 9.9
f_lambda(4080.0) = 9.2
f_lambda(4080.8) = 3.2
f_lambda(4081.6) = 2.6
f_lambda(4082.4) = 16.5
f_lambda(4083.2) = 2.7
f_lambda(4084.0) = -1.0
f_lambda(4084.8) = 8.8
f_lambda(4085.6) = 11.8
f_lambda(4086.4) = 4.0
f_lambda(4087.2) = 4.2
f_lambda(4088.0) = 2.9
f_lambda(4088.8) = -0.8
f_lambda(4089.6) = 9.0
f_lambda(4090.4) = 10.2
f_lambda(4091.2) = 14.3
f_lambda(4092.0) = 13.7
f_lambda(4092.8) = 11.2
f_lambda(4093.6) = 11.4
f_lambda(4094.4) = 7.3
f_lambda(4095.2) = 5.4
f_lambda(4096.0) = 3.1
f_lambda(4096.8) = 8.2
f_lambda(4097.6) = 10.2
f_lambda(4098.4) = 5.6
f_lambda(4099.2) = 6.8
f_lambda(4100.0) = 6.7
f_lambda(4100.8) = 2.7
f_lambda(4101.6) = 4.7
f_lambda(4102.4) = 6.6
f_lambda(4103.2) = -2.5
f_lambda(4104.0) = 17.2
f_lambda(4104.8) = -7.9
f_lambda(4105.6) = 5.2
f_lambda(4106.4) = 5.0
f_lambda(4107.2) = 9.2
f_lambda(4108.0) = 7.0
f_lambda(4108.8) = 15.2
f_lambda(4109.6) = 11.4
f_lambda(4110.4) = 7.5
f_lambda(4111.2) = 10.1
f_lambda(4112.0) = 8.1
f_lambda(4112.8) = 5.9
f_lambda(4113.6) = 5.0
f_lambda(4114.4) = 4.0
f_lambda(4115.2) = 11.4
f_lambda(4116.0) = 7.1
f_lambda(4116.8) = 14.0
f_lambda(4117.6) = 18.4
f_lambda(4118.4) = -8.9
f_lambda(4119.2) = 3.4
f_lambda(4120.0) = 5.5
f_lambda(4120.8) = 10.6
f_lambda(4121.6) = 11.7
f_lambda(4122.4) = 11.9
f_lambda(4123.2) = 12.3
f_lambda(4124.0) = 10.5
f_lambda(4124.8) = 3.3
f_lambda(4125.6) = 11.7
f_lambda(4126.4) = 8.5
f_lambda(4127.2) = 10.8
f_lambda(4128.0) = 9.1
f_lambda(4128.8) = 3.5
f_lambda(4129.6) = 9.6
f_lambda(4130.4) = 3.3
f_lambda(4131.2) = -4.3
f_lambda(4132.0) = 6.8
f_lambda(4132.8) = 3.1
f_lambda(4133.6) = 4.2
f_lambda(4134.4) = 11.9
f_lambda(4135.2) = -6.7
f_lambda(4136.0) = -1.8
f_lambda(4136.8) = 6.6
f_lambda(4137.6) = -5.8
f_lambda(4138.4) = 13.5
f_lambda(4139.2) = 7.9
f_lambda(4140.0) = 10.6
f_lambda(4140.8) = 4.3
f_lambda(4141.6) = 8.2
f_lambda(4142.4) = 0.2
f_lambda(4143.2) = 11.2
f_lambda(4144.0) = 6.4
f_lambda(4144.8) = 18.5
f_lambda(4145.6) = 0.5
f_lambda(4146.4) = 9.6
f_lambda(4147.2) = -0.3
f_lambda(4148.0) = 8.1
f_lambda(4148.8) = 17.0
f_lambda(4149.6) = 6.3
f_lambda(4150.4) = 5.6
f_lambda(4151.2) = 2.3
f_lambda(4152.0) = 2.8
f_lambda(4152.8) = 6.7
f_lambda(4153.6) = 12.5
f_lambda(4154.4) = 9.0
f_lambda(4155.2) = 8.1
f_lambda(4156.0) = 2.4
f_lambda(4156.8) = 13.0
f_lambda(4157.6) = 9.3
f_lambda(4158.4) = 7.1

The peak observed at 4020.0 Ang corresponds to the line [O II]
